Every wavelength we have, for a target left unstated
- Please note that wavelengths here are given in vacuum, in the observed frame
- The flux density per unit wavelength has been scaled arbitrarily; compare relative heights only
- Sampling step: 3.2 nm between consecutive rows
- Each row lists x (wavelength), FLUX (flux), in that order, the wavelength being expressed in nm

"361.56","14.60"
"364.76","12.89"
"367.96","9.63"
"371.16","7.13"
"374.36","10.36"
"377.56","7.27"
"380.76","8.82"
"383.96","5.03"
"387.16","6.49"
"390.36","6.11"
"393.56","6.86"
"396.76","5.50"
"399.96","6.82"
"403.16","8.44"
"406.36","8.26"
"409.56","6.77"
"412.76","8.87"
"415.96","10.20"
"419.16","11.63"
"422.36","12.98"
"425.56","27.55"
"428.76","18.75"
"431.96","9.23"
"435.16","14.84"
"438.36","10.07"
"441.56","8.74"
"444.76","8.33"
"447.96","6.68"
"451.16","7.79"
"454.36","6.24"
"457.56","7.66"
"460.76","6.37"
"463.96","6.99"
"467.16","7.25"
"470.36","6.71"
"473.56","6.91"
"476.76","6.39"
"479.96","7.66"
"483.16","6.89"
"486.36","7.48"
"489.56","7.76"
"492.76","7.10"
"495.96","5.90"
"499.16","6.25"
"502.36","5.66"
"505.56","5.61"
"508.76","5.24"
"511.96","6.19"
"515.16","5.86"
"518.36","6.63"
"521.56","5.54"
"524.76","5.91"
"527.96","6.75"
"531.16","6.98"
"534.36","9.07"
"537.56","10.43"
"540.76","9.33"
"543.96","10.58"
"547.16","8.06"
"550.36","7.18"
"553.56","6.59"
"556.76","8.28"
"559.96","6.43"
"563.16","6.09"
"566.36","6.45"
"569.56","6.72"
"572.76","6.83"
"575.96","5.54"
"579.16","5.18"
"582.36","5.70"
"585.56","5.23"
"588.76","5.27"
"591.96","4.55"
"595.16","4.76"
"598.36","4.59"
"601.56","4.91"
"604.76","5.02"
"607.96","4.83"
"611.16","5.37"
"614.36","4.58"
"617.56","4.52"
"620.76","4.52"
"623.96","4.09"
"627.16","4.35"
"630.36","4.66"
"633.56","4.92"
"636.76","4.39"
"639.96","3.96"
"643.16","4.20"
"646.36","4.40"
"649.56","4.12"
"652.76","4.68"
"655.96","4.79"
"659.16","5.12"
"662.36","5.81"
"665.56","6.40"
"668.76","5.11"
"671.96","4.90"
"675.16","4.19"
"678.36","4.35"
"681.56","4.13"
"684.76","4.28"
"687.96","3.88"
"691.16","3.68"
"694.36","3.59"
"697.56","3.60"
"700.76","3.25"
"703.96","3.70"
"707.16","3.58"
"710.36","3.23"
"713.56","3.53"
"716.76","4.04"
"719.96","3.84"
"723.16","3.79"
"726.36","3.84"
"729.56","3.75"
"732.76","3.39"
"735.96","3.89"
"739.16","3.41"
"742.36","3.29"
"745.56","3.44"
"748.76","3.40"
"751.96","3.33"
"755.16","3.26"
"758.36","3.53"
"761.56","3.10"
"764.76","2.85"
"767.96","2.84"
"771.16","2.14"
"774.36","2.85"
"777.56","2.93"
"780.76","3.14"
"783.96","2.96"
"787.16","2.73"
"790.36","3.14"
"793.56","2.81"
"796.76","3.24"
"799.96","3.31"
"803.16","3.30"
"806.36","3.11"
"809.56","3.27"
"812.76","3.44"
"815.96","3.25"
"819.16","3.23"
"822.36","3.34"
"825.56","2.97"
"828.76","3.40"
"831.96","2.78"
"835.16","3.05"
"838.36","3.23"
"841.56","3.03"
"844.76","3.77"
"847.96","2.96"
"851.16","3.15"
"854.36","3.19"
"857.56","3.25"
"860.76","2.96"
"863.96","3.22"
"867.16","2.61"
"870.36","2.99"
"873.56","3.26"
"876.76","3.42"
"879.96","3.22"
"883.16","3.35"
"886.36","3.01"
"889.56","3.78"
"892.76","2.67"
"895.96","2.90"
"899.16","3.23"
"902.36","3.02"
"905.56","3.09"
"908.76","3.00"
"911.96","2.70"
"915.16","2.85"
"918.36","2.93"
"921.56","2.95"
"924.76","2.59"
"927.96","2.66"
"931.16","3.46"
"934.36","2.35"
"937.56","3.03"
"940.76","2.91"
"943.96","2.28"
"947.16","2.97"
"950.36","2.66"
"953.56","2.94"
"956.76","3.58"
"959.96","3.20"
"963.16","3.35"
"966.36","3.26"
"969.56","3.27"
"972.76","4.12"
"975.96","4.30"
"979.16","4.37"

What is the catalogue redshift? 2.49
